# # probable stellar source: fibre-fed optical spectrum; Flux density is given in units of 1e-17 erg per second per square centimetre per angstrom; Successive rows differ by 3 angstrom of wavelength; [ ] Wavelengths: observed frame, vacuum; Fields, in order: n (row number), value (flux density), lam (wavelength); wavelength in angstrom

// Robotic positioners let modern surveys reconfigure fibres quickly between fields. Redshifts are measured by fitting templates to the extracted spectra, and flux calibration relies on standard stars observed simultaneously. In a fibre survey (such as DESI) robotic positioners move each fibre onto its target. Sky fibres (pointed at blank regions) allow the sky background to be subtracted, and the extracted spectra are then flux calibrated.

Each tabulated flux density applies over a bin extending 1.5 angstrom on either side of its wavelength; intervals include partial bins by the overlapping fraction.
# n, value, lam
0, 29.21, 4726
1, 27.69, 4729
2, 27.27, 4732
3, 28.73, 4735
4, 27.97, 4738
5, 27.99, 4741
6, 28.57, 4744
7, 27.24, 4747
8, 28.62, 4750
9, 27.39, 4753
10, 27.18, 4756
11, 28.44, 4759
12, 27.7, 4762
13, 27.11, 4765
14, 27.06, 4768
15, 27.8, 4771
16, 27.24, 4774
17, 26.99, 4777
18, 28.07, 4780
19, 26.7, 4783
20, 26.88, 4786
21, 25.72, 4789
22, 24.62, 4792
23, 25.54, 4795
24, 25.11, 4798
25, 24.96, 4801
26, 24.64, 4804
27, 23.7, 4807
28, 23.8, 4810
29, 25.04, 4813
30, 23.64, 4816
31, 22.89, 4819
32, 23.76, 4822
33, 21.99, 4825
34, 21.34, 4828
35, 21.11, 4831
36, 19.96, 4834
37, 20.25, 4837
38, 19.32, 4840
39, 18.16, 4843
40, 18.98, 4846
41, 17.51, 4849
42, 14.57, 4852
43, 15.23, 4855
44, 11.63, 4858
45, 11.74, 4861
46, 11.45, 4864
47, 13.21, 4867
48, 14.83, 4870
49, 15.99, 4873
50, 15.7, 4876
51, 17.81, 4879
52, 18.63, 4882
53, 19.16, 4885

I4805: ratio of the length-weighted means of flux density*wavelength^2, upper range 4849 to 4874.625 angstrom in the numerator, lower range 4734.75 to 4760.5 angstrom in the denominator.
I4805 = 0.5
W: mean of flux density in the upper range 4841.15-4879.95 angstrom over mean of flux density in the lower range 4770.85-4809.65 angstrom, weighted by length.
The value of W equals 0.59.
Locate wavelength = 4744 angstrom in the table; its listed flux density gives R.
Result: 28.57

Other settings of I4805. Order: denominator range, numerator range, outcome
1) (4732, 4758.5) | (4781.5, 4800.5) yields 0.94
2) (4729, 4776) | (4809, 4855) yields 0.77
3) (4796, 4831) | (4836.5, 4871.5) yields 0.66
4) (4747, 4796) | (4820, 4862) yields 0.70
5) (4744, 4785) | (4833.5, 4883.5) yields 0.61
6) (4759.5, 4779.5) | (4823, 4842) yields 0.77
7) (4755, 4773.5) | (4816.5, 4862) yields 0.70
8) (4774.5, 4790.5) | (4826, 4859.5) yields 0.69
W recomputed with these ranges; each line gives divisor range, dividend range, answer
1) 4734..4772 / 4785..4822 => 0.89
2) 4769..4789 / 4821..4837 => 0.79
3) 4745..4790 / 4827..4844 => 0.73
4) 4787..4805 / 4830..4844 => 0.79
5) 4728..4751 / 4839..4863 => 0.56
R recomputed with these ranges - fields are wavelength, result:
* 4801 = 24.96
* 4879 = 17.81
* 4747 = 27.24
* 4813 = 25.04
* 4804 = 24.64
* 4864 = 11.45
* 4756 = 27.18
